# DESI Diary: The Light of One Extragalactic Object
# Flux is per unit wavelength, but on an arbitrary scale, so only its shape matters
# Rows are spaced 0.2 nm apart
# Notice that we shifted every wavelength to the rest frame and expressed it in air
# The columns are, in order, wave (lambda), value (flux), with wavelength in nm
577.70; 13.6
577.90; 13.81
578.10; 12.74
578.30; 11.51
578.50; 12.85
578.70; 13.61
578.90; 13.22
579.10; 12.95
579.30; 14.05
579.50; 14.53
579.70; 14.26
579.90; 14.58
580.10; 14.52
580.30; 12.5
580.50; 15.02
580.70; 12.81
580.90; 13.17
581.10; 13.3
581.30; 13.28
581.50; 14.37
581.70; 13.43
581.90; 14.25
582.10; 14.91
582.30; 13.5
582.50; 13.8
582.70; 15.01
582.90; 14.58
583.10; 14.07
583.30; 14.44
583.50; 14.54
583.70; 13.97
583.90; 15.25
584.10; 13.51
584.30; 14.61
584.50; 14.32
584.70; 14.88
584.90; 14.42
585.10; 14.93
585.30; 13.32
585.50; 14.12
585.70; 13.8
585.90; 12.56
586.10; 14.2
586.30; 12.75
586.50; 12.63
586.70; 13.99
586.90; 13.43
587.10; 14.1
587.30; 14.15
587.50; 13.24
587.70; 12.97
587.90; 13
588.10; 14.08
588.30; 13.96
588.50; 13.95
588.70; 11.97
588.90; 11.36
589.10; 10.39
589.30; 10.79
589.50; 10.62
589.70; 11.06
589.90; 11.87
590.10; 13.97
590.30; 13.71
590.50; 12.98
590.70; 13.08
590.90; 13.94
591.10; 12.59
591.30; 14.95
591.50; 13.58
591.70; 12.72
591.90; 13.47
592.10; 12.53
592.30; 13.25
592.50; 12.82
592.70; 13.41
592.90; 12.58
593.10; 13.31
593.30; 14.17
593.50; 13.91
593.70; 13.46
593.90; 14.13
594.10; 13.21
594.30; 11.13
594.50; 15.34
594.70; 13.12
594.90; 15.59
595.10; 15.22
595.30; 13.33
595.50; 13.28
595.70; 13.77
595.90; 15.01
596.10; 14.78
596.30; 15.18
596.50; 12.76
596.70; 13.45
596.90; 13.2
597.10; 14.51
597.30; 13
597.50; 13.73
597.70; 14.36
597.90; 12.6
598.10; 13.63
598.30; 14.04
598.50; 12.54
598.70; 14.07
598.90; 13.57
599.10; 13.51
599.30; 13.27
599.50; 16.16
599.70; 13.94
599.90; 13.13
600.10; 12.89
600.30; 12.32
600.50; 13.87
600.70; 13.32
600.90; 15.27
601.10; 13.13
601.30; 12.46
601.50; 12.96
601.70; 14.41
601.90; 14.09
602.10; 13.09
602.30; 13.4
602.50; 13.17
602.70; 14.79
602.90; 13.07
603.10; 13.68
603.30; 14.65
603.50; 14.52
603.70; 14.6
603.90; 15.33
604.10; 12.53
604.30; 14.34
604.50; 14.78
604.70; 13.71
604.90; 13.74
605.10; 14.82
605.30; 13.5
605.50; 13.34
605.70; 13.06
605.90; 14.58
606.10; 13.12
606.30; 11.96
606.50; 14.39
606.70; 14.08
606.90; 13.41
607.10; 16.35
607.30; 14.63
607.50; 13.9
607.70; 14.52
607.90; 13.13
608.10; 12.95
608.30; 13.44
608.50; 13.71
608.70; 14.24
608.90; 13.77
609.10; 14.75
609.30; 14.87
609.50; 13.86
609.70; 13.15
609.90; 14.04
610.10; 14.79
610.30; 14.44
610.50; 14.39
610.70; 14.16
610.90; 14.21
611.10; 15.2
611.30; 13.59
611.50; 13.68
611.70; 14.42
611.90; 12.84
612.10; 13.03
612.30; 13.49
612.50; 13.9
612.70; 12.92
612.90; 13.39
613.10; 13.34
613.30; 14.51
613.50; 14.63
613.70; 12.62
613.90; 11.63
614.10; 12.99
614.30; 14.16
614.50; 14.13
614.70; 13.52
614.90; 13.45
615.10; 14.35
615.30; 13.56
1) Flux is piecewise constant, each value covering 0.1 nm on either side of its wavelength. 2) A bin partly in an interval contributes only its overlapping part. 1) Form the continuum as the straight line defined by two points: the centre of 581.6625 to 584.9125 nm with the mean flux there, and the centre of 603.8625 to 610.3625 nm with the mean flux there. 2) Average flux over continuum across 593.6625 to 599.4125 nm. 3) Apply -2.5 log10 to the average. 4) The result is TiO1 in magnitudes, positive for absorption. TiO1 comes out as 0.03 mag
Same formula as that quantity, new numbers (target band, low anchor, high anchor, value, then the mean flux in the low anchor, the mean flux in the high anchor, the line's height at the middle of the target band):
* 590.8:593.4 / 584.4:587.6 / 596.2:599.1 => 0.03 mag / 13.8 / 13.6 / 13.7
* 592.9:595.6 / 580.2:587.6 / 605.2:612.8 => 0.01 mag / 13.9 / 13.9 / 13.9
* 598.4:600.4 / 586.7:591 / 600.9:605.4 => 0.01 mag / 12.8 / 13.9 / 13.6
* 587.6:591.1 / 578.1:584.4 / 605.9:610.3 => 0.11 mag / 13.9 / 14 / 13.9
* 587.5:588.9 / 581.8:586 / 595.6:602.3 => 0.07 mag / 14.2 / 13.7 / 14.1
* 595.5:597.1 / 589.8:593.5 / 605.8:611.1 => -0.04 mag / 13.3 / 14.1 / 13.5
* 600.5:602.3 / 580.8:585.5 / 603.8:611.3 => 0.04 mag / 14.2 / 14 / 14.1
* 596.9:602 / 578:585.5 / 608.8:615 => 0.02 mag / 13.9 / 13.8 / 13.9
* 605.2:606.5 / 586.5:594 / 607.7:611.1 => 0.04 mag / 13.1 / 14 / 13.9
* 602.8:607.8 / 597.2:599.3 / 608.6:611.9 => -0.01 mag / 13.5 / 14.2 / 13.9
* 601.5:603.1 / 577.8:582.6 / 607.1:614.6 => 0.01 mag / 13.6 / 13.9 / 13.8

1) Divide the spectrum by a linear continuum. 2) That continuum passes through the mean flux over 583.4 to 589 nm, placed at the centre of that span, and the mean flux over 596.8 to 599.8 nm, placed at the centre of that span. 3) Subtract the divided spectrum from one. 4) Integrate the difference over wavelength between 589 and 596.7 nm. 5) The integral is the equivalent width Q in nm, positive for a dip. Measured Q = 0.25 nm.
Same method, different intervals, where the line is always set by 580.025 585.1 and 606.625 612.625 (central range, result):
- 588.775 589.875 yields 0.25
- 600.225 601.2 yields 0.03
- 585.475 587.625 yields 0.09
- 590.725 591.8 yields 0.04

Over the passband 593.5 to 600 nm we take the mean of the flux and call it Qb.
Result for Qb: 13.8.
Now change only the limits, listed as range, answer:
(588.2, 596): 13.2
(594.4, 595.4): 14.5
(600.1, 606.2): 13.8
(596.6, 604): 13.7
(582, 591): 13.5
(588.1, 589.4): 12.2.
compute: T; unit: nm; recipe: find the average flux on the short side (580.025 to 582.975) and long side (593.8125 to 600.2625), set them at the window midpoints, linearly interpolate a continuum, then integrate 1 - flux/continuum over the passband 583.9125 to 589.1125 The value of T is 0.107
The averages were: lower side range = 13.9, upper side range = 13.8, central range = 13.6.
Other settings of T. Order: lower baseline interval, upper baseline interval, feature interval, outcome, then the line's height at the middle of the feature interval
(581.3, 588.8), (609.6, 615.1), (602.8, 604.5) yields -0.04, 13.8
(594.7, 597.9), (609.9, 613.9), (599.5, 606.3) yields 0.08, 13.9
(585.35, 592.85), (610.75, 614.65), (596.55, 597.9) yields -0.04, 13.2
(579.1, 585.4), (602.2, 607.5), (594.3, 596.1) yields -0.02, 14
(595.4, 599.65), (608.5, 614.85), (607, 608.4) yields -0.03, 13.8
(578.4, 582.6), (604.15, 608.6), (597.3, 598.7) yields 0.03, 13.8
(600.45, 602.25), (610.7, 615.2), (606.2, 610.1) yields -0.10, 13.6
